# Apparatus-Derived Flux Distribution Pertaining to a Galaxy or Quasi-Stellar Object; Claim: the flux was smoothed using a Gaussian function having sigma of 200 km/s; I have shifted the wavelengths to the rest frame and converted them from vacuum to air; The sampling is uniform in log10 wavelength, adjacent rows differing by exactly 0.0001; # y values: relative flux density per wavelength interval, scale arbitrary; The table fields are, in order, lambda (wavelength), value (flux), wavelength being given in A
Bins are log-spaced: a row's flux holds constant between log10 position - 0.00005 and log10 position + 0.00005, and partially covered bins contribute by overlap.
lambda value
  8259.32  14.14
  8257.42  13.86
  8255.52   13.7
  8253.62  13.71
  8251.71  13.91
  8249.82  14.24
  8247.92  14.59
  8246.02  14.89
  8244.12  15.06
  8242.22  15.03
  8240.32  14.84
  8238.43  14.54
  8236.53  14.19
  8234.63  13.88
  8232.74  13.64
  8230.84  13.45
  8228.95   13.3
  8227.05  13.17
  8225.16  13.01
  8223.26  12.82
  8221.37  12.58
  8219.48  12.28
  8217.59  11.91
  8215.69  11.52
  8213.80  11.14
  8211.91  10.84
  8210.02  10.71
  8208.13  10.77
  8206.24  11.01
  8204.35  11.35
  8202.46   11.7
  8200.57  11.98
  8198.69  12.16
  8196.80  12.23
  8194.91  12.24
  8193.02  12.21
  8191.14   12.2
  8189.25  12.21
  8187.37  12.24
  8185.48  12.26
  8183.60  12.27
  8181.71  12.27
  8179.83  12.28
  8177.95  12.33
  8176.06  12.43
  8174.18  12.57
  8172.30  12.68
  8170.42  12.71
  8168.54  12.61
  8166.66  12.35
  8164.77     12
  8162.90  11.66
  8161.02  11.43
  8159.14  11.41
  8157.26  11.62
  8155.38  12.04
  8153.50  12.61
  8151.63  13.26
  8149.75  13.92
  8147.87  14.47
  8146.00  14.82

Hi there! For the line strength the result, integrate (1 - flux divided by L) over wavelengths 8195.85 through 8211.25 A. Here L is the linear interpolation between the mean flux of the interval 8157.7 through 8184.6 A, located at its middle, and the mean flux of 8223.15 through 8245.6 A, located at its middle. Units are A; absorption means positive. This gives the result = 1.9 A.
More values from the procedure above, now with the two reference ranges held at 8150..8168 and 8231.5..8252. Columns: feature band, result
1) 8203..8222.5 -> 3.15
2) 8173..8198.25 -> 1.13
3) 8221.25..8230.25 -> 0.62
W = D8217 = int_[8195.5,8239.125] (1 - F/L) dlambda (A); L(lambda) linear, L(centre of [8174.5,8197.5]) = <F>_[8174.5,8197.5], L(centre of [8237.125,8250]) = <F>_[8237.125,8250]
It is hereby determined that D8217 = 4.14 A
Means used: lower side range 12.3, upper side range 14.8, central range 12.3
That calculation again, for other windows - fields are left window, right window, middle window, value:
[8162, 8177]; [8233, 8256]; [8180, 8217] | 3.9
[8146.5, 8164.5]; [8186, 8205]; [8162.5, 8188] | -0.1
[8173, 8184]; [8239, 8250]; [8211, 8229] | 2.2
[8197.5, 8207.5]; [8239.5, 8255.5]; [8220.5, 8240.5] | -0.2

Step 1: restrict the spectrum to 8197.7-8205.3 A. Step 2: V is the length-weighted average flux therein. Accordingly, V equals 11.8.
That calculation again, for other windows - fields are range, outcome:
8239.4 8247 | 14.9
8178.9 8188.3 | 12.3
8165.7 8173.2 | 12.6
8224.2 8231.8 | 13.2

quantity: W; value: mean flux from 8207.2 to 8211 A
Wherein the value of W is 10.7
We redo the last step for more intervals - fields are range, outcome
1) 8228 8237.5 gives 13.7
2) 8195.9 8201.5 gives 12.1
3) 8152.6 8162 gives 11.8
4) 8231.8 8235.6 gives 13.8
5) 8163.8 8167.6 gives 12.2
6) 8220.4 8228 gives 12.9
